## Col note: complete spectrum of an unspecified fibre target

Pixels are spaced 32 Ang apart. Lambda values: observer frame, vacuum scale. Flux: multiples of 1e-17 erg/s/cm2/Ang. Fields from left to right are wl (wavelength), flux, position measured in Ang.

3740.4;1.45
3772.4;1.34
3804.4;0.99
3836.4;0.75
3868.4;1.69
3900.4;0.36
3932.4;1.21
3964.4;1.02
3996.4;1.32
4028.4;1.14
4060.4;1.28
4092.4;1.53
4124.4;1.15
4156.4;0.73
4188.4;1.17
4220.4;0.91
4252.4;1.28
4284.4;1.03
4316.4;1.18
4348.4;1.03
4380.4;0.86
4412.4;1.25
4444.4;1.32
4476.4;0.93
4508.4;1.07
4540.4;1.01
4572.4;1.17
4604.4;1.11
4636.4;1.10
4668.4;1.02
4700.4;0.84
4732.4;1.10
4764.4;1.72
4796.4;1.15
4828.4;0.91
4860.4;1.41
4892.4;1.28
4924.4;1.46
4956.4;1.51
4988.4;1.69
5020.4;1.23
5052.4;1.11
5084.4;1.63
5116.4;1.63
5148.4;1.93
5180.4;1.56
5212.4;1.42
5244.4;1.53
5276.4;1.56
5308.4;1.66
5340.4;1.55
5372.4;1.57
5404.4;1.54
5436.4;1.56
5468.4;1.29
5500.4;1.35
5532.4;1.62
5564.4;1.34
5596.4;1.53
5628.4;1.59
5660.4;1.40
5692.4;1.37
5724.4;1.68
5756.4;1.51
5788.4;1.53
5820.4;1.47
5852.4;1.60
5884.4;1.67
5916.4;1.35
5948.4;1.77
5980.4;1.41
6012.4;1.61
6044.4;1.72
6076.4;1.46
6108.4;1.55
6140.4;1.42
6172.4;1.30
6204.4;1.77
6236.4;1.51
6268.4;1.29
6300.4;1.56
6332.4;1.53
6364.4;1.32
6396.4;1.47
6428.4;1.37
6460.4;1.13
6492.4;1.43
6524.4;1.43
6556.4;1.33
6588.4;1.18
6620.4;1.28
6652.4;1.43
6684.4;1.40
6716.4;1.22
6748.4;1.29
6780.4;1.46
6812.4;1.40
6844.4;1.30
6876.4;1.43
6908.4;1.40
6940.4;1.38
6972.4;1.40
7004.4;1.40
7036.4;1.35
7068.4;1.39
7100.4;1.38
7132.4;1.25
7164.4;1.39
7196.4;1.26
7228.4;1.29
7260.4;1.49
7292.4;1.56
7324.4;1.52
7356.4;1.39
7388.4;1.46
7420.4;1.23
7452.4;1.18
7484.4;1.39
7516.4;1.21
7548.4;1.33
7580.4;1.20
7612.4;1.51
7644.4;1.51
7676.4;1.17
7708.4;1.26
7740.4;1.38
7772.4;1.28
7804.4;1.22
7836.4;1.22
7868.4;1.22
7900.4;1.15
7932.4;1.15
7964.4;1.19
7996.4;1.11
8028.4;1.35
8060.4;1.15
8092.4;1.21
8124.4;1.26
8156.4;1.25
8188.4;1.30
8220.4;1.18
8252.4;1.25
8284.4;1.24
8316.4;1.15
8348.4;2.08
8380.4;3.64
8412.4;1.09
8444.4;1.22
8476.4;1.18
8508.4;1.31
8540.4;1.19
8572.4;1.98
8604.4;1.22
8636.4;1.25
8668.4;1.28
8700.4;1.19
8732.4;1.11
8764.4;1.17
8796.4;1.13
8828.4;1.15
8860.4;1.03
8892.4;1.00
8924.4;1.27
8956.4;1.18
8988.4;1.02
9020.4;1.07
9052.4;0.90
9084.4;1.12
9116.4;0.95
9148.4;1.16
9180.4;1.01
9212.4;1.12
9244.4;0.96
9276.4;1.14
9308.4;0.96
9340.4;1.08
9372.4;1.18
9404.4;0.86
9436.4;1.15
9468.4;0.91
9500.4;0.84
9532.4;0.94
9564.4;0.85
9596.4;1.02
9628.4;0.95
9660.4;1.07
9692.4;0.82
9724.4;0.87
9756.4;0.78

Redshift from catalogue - 0.27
